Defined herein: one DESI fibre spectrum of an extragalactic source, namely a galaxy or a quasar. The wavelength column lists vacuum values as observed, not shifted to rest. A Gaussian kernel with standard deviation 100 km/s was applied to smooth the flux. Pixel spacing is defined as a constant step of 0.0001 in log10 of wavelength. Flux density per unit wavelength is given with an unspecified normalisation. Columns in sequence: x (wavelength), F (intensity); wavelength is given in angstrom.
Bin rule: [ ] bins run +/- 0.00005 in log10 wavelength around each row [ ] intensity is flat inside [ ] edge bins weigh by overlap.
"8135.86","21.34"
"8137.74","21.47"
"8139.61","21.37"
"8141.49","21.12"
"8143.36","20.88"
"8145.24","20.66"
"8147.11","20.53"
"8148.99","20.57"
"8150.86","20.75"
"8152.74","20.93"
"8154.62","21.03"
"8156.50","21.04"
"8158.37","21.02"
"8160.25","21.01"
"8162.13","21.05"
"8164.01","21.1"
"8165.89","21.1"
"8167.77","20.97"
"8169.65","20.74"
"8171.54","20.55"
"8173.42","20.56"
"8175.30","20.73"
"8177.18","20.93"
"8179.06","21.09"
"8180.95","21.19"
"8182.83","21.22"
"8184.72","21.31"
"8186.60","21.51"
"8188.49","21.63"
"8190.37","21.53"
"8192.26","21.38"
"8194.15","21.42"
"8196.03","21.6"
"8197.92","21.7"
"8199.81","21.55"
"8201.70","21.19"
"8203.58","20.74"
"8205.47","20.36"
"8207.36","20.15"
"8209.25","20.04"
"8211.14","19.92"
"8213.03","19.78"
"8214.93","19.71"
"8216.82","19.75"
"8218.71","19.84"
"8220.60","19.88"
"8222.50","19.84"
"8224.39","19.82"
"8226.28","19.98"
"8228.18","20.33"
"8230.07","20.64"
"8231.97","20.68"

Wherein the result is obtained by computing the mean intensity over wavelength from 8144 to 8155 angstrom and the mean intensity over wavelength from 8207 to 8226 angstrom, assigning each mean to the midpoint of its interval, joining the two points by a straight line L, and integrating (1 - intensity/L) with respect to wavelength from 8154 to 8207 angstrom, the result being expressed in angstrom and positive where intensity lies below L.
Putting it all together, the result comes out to -2.0 angstrom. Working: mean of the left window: 20.7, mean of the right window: 19.9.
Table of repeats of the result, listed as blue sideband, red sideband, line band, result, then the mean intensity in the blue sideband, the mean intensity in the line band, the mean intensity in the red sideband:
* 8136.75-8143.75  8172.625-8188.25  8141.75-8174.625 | 0.5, 21.2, 20.9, 21.1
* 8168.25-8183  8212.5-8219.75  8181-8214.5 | -1.2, 20.9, 21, 19.8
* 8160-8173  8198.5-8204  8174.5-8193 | -0.2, 20.9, 21.3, 21.3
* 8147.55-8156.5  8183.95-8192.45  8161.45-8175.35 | 0.2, 20.8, 20.8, 21.5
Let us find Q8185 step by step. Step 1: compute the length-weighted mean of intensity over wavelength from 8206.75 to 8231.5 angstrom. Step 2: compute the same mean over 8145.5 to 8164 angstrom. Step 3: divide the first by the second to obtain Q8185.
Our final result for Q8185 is 0.96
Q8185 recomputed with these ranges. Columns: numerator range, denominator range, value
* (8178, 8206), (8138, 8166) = 1.02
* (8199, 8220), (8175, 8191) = 0.95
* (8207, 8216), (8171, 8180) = 0.96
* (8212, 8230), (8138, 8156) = 0.95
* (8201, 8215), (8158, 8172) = 0.97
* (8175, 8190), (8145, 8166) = 1.02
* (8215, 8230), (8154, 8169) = 0.95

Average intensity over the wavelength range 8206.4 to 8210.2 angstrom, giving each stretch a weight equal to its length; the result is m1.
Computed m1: 20.1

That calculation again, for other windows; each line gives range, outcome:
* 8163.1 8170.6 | 21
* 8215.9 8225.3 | 19.8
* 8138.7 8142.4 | 21.2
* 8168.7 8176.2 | 20.6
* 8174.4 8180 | 20.9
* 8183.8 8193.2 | 21.5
